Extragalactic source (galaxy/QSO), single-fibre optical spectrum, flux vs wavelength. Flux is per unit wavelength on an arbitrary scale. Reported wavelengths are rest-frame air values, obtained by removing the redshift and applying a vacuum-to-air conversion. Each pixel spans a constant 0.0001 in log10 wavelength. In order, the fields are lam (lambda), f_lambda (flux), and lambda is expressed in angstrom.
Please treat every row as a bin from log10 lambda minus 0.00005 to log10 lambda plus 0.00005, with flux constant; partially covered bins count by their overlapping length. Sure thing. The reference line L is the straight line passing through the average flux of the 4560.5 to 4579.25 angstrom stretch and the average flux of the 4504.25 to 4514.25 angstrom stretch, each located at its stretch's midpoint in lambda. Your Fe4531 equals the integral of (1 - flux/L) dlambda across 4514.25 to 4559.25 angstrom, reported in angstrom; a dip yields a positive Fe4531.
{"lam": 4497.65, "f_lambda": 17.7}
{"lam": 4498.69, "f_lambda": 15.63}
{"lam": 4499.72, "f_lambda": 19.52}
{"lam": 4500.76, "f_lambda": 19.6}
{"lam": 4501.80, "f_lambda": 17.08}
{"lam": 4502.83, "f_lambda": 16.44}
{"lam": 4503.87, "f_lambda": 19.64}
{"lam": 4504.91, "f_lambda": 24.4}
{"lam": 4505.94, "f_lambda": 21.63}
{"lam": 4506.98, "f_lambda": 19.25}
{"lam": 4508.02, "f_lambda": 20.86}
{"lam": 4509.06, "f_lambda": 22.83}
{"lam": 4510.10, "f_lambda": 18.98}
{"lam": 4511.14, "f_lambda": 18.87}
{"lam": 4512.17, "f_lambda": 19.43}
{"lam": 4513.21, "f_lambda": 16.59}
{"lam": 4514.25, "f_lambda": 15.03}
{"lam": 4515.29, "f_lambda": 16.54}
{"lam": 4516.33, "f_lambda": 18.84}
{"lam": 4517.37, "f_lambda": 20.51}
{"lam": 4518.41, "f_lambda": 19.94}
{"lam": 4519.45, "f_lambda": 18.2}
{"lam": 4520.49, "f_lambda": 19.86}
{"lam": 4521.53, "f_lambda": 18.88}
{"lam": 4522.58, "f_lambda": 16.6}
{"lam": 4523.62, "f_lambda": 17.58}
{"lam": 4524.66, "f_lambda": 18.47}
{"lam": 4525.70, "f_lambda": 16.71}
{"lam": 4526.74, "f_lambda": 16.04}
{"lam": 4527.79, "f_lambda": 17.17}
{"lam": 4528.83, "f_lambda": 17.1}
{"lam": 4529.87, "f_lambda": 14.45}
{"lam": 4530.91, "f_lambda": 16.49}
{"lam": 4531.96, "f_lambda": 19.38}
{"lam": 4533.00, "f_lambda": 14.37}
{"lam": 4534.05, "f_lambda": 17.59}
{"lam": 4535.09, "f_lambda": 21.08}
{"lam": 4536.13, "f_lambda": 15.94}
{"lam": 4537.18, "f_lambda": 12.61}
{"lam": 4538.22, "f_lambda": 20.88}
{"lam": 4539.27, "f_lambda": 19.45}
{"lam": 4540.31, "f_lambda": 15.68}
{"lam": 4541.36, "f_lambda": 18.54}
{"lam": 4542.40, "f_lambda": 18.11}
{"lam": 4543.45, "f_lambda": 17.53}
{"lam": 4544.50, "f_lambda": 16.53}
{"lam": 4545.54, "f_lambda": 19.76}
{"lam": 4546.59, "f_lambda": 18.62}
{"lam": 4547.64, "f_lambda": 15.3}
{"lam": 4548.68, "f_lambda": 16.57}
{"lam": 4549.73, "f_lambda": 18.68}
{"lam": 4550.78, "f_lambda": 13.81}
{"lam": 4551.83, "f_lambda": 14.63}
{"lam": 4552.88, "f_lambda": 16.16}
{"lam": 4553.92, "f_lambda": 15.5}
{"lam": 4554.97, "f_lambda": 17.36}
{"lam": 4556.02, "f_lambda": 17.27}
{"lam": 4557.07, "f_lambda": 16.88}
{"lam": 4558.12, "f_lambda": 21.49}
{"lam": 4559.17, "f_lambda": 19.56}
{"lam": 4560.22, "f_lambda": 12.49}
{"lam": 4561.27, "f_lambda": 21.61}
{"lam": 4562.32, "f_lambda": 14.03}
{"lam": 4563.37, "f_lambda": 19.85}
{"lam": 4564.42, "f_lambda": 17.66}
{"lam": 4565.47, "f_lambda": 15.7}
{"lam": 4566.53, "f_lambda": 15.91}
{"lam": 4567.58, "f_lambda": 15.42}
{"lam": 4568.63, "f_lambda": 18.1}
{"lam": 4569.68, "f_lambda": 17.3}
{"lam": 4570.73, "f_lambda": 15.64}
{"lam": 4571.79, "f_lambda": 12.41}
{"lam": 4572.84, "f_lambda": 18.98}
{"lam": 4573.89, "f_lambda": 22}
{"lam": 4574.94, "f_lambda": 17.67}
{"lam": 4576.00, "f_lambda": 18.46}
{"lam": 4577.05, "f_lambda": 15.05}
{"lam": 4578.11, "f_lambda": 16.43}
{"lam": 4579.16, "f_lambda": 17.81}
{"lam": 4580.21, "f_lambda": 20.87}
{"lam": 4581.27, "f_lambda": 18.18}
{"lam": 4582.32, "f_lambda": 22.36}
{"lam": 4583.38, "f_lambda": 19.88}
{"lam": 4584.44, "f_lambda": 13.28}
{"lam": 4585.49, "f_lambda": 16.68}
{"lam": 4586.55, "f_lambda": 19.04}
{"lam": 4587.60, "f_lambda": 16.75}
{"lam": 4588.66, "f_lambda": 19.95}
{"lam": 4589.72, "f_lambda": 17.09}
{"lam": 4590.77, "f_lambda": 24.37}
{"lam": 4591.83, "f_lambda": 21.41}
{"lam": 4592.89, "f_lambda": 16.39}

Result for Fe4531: 3.0 angstrom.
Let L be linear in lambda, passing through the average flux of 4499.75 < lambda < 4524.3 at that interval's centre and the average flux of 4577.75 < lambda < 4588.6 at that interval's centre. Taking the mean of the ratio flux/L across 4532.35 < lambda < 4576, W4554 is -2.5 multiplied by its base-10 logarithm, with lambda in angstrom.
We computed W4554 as 0.08 mag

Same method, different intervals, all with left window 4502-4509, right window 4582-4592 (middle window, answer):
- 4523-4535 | 0.174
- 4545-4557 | 0.172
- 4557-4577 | 0.112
